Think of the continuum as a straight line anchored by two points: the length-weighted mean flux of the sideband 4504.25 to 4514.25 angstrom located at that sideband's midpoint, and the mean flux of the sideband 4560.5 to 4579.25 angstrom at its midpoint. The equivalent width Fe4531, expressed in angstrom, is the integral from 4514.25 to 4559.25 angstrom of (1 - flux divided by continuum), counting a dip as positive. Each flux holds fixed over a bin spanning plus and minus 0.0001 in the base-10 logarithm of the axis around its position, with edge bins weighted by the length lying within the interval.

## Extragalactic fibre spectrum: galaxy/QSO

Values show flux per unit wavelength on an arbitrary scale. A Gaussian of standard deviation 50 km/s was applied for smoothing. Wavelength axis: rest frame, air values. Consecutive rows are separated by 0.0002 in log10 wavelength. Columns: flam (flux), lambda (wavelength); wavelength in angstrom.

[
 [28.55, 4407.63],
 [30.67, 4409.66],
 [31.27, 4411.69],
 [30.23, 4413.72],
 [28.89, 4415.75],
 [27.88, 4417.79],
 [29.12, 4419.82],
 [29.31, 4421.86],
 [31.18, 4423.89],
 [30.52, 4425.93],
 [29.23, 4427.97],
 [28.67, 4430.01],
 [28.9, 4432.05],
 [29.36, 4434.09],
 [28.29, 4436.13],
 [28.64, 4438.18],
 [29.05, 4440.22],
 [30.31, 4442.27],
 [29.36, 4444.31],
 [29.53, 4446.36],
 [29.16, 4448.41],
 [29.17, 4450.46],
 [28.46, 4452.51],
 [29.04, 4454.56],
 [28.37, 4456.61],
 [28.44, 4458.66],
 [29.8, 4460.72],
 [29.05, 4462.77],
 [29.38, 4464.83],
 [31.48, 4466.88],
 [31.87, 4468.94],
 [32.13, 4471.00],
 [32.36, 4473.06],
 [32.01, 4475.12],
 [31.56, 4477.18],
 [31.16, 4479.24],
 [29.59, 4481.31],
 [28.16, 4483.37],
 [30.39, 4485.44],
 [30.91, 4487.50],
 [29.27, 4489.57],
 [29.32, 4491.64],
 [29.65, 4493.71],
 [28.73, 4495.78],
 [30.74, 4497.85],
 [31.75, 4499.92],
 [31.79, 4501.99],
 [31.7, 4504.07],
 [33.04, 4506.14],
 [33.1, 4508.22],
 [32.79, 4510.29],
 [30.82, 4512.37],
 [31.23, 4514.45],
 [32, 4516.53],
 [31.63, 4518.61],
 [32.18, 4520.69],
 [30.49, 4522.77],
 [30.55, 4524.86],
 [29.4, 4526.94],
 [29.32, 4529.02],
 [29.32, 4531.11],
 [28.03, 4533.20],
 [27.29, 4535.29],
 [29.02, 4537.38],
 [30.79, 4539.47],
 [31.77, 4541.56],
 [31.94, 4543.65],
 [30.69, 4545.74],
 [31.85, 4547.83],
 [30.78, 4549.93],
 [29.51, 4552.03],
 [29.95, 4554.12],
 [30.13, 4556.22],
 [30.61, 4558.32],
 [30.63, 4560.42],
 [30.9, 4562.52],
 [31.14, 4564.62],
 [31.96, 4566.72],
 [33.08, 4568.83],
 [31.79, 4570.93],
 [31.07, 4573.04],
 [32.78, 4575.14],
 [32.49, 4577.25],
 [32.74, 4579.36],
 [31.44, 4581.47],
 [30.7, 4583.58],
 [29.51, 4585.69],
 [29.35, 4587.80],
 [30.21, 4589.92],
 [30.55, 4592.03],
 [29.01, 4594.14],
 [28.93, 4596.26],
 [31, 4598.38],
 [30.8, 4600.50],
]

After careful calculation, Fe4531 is 2.4 angstrom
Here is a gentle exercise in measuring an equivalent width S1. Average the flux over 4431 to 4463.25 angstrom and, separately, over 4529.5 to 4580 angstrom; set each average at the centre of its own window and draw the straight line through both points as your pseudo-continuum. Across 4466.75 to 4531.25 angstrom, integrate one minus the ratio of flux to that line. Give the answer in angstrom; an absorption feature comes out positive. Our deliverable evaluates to -2.3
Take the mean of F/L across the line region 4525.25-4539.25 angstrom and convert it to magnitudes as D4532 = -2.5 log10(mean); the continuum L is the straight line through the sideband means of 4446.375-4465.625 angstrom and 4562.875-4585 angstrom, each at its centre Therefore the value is 0.07 mag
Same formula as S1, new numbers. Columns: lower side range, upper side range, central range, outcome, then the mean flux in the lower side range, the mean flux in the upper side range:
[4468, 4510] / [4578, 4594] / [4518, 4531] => 0.16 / 31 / 30.6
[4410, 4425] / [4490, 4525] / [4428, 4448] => 0.64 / 29.8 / 31.2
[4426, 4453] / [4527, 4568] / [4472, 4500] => -0.68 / 29.1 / 30.3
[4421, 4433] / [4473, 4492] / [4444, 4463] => 0.63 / 29.7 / 30.4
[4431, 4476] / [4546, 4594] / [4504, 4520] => -0.89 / 29.7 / 31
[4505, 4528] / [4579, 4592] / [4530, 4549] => 0.70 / 31.6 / 30.5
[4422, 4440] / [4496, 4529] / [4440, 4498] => 0.69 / 29.3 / 31.4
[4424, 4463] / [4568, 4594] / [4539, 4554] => -0.14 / 29.2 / 31.2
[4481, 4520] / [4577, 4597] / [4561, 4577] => -0.67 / 30.9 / 30.4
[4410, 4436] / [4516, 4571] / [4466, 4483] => -0.79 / 29.5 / 30.6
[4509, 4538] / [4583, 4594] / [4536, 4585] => -1.70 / 30.3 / 30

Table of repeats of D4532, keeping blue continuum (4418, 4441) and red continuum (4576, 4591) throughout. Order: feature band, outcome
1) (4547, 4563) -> 0.00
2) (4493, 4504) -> -0.02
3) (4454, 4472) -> -0.01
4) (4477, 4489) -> -0.01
